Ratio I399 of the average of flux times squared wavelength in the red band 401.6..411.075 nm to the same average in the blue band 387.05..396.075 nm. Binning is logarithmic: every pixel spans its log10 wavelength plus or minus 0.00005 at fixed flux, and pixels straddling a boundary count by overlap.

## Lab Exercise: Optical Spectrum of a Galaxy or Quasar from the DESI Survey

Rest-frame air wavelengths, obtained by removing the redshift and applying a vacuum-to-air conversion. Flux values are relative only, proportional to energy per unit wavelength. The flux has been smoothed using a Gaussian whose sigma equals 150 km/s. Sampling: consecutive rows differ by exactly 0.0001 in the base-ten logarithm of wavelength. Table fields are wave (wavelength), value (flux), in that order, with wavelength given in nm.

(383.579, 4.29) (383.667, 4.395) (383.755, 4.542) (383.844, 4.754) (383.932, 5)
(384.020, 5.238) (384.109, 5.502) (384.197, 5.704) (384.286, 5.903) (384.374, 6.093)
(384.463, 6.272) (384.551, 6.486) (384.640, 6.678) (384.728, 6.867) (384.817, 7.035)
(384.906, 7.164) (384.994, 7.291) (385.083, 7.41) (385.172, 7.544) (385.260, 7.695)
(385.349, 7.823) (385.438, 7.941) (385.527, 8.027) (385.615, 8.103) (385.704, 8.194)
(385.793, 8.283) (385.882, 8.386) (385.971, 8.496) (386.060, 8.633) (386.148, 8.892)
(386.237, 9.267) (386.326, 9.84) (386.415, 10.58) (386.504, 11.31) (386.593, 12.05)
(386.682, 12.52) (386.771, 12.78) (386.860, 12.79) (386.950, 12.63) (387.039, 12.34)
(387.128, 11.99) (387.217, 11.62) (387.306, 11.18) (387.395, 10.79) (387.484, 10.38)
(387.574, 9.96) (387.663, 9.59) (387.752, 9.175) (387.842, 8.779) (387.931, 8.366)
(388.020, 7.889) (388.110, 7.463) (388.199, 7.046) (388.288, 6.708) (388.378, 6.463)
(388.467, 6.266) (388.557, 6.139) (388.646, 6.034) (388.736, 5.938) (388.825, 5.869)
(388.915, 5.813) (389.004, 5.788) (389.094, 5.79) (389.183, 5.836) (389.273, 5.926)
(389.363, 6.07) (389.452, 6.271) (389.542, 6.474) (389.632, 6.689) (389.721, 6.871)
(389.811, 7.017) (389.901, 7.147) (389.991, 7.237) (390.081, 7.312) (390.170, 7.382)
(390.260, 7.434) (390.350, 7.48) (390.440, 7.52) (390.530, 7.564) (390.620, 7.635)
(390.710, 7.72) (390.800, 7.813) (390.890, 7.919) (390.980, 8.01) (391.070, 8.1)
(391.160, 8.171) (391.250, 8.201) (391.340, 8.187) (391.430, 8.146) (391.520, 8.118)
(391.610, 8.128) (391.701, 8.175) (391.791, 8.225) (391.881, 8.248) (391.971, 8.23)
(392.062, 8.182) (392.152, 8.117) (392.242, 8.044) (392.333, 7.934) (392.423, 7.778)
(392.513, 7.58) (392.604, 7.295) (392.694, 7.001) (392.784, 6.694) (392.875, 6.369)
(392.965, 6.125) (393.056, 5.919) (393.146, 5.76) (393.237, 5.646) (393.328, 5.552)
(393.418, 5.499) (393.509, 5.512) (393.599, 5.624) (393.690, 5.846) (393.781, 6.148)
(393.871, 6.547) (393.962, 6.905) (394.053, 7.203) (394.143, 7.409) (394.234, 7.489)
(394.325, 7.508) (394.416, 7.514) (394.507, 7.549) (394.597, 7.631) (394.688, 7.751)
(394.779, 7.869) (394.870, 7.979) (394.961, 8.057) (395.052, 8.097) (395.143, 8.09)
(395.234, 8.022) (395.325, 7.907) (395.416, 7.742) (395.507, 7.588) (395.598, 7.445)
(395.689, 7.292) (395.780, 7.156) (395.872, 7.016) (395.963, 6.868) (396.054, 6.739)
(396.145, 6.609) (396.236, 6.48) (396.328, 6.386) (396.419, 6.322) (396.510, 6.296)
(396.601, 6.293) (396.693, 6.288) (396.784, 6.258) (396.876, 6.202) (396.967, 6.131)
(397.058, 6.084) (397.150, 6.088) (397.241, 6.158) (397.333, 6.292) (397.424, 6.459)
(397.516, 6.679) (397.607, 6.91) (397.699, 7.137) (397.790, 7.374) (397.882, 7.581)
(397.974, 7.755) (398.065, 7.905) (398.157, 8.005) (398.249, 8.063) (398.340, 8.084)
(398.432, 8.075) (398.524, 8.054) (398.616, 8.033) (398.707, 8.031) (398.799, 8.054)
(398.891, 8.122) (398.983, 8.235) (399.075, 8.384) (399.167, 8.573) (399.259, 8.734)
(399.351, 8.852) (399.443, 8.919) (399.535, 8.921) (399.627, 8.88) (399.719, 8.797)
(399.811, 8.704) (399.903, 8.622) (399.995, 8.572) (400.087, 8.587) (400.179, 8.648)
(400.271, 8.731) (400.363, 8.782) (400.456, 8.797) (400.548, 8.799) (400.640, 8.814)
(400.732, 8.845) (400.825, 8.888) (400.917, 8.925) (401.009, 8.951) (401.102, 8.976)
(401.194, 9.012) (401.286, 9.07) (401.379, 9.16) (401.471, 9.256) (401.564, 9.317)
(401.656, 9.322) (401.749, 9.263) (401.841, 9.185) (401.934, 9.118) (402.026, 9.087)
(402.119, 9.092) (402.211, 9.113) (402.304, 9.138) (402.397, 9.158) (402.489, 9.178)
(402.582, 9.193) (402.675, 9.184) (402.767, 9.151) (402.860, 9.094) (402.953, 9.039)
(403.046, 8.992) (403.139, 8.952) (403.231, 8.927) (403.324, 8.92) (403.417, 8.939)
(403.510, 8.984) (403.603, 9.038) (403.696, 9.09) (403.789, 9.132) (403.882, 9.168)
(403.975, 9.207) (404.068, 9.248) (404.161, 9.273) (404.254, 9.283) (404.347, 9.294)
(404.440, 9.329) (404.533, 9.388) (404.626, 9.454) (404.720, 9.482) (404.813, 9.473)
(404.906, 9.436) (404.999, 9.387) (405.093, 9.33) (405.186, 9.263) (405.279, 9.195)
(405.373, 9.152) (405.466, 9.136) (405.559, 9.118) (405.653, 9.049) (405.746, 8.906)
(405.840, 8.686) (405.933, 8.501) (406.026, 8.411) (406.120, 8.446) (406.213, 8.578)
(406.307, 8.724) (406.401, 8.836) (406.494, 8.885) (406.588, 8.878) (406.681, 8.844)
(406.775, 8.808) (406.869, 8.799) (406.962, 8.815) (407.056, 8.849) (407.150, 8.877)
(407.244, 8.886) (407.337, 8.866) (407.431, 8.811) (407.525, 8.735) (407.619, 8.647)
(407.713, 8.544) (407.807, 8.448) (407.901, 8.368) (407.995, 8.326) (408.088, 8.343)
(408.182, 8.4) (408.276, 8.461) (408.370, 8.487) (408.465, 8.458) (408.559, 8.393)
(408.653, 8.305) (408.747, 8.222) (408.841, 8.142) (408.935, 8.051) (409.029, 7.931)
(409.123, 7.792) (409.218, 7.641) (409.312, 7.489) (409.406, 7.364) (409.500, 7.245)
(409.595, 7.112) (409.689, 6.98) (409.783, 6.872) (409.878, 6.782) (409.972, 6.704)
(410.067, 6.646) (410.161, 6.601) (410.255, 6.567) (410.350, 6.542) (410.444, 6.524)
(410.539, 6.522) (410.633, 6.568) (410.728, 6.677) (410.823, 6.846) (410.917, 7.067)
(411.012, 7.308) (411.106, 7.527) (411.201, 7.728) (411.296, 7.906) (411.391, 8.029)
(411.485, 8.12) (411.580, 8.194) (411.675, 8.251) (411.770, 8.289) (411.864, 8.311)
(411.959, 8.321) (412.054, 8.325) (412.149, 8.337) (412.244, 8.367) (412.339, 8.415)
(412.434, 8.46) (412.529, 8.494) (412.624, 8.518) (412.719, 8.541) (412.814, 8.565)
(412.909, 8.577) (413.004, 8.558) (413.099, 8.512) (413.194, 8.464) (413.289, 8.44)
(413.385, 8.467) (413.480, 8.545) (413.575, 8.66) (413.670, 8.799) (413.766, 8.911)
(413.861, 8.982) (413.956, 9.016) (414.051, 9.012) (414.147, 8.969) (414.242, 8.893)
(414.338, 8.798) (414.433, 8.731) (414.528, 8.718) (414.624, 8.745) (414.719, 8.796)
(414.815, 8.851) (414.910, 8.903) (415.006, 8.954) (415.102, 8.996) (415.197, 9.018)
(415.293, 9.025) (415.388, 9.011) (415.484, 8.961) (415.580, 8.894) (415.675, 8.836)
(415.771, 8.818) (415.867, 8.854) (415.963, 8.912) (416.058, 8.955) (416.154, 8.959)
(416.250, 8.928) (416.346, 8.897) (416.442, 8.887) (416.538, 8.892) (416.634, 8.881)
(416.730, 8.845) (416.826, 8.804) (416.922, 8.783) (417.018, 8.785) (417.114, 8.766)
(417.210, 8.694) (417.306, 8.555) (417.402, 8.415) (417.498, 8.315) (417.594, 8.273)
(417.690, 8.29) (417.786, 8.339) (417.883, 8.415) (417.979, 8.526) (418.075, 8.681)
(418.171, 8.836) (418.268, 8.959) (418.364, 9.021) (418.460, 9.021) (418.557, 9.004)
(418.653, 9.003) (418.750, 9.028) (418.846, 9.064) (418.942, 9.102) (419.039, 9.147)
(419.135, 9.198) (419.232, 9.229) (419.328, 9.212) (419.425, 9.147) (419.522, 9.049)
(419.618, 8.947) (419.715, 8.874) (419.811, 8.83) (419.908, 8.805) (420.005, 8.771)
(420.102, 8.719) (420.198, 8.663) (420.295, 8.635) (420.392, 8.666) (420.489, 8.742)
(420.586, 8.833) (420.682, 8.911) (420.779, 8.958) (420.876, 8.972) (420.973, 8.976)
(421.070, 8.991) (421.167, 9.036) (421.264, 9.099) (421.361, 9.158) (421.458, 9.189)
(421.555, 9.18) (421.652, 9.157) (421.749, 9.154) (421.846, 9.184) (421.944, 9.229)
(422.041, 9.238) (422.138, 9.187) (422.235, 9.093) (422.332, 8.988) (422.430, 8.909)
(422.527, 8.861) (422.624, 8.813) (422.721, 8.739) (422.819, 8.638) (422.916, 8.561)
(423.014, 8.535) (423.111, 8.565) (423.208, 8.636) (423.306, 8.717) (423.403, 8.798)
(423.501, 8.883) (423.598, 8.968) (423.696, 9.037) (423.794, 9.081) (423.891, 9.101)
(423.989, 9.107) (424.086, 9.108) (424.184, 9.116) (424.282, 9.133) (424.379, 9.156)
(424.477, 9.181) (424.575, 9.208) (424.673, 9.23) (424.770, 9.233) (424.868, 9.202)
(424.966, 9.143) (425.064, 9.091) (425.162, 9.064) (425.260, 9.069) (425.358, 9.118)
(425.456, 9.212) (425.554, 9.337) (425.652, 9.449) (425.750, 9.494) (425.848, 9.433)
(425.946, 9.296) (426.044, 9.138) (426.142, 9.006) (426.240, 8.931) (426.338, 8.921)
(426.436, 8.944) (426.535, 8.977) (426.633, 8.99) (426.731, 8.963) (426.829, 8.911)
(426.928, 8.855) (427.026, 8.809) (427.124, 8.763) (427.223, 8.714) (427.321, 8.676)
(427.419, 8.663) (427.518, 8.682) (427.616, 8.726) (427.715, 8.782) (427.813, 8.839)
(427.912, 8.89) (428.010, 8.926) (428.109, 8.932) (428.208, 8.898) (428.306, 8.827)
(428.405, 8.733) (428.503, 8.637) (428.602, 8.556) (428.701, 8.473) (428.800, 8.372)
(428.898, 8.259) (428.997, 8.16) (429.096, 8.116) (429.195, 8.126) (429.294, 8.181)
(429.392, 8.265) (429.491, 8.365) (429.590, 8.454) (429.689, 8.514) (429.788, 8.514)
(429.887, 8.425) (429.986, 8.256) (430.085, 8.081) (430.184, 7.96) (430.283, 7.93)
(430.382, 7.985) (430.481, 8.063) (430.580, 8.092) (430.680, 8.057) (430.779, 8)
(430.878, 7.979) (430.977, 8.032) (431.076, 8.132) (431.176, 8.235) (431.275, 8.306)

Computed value 1.23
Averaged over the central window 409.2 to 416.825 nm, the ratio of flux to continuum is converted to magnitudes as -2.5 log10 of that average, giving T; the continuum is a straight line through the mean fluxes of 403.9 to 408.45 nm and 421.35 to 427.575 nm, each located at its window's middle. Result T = 0.09 mag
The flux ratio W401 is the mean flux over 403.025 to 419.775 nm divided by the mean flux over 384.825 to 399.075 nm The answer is 1.1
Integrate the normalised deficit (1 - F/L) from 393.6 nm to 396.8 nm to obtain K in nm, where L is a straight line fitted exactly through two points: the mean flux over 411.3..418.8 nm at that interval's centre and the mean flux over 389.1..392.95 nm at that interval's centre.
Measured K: 0.22 nm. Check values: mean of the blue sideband 7.46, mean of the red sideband 8.69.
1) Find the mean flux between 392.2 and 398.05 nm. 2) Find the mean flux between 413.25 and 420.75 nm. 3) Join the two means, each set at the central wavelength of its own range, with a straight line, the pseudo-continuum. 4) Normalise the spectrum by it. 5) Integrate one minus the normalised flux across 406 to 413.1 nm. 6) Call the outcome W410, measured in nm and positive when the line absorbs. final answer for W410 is 0.12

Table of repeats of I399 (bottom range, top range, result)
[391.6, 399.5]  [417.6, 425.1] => 1.40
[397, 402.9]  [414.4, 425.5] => 1.17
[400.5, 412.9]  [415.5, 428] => 1.13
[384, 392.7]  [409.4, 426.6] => 1.25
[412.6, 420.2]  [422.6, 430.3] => 1.05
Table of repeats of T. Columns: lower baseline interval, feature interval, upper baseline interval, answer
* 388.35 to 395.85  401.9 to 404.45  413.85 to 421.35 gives -0.16 mag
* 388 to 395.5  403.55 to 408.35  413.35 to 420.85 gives -0.11 mag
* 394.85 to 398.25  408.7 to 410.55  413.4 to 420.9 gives 0.14 mag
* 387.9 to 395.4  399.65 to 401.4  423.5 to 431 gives -0.17 mag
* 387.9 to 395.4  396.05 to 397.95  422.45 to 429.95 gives 0.14 mag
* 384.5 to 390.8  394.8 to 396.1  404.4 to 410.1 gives 0.10 mag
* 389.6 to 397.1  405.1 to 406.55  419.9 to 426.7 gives -0.12 mag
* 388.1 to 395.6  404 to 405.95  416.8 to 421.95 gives -0.16 mag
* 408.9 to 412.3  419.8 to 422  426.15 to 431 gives -0.11 mag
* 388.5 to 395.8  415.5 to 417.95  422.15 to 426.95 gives -0.02 mag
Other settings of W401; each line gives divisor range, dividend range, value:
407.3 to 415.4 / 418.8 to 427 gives 1.11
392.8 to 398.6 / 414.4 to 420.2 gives 1.27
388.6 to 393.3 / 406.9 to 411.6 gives 1.08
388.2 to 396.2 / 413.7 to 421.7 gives 1.25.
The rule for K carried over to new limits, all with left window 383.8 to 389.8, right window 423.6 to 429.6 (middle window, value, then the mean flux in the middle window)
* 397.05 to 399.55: 0.17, 7.71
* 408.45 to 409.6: 0.09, 7.87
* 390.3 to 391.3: 0.03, 7.83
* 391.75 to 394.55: 0.41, 6.95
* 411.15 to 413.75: 0.06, 8.38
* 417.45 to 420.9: -0.05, 8.84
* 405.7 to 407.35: -0.06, 8.75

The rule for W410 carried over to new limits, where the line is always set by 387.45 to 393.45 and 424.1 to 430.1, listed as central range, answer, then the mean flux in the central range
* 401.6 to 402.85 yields -0.22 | 9.17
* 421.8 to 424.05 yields -0.07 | 8.91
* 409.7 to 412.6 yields 0.23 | 7.51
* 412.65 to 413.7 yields -0.04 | 8.56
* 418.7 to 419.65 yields -0.07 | 9.12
